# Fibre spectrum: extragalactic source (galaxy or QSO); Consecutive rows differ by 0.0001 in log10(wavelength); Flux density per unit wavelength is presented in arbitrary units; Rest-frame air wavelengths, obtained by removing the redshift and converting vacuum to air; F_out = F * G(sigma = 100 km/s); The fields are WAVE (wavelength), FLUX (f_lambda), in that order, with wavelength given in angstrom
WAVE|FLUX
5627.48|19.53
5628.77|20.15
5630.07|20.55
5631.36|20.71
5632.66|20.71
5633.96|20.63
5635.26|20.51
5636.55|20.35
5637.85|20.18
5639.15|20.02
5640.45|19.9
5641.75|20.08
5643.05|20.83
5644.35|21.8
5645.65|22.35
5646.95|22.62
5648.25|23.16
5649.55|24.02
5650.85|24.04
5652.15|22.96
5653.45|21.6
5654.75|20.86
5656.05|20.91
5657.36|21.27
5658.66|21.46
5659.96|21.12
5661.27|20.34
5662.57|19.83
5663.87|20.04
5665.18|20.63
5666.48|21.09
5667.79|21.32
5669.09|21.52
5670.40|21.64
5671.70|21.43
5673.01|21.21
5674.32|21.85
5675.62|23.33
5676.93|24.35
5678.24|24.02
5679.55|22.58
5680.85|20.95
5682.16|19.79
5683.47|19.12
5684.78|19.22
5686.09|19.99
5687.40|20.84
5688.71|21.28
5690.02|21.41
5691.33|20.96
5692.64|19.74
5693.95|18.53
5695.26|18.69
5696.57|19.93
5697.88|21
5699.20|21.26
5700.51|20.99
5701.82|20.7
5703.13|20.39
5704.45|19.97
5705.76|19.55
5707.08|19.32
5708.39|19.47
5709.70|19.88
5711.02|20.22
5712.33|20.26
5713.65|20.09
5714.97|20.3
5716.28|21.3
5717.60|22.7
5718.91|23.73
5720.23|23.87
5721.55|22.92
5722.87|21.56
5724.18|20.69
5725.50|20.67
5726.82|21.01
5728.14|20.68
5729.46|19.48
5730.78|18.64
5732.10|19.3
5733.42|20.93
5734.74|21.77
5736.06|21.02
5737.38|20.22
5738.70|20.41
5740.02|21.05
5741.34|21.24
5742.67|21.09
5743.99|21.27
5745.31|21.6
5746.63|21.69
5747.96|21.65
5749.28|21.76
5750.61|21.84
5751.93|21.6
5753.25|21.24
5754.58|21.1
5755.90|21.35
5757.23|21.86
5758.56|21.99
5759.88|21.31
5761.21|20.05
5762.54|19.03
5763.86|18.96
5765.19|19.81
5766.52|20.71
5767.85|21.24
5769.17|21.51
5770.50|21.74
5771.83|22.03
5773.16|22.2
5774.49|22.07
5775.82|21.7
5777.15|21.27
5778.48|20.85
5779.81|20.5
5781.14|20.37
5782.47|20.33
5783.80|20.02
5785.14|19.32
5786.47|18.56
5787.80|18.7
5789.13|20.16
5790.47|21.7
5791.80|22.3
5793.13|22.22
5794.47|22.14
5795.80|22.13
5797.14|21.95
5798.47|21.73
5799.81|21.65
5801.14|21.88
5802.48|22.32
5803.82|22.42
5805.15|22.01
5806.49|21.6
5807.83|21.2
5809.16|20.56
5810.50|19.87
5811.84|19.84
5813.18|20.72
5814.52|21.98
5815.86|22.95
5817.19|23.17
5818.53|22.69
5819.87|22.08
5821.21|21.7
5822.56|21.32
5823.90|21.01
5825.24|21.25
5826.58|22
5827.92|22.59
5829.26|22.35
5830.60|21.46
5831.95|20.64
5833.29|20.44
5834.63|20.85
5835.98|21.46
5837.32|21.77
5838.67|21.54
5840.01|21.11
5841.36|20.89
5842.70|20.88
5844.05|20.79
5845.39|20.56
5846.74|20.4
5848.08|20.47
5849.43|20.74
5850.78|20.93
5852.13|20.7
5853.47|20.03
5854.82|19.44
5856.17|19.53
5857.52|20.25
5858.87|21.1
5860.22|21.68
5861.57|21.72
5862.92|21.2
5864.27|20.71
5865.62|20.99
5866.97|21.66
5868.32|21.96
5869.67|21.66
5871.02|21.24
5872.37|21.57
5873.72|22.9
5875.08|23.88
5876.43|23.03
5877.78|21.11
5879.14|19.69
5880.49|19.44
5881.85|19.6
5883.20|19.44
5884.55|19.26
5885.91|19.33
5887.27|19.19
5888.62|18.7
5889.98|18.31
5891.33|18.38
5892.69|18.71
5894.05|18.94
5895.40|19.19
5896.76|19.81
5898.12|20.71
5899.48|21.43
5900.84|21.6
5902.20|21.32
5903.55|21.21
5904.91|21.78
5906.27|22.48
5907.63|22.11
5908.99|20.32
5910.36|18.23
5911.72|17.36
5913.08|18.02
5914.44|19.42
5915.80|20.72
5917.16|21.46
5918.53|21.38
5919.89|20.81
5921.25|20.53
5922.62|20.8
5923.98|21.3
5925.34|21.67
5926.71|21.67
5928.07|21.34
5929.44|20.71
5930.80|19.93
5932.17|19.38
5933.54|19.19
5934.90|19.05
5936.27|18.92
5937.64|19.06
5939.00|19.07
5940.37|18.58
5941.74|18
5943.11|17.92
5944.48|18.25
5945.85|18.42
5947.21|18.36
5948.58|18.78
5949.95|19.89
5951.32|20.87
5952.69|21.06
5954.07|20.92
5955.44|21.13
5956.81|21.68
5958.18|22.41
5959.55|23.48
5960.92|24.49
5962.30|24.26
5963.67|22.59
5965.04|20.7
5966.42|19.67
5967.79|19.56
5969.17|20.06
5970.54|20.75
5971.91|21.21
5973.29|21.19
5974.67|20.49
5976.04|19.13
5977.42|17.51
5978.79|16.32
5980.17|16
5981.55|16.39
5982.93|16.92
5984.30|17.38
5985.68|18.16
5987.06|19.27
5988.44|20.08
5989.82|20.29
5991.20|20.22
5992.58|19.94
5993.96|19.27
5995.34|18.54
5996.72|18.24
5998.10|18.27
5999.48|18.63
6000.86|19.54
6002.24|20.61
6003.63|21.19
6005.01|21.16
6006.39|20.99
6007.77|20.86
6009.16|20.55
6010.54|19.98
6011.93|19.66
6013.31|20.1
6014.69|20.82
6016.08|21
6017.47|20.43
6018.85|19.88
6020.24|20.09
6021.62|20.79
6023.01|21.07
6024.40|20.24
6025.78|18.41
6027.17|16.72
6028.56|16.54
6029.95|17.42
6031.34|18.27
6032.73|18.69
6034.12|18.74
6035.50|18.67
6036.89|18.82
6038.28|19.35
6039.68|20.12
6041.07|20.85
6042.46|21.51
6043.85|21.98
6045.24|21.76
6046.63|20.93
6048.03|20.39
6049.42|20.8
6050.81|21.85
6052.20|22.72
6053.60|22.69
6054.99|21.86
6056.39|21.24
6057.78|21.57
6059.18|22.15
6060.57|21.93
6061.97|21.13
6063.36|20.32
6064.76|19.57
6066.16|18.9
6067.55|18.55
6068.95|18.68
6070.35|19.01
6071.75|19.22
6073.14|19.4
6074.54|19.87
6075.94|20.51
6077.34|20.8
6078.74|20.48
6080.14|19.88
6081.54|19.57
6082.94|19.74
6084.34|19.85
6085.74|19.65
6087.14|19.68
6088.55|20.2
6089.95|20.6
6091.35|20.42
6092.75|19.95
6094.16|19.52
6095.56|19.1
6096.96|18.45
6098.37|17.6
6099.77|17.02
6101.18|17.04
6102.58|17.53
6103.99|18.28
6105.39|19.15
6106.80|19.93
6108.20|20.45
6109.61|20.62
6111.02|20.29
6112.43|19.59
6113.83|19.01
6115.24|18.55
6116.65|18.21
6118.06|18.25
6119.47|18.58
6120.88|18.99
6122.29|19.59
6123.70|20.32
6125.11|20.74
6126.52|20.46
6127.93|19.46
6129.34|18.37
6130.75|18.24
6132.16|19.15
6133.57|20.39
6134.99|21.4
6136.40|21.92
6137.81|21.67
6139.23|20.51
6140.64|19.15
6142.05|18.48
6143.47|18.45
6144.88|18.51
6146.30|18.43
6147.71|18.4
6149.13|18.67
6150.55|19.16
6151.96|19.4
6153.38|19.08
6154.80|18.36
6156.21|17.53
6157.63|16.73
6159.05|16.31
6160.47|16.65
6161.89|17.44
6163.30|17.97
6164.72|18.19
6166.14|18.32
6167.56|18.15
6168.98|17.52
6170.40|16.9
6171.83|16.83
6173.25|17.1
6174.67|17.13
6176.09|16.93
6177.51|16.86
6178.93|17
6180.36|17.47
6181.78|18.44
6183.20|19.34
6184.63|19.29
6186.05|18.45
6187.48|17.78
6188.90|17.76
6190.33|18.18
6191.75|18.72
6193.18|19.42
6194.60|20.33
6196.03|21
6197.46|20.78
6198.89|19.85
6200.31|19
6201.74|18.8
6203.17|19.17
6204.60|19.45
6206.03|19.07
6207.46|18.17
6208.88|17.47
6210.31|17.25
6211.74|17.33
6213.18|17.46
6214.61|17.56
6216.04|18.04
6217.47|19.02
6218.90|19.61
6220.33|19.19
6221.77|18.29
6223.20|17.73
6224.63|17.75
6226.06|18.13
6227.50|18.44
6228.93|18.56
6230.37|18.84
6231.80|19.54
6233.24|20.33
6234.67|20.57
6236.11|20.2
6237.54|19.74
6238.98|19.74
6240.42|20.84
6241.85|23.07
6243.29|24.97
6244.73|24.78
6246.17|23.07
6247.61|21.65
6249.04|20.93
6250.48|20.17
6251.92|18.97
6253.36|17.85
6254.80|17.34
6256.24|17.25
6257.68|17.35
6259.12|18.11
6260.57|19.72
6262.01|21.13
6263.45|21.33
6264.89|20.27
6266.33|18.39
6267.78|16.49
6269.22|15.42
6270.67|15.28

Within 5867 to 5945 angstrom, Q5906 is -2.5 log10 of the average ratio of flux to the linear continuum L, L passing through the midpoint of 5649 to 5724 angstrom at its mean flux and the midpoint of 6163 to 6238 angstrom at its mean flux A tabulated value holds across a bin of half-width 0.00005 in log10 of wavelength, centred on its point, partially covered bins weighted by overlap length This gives -0.01 mag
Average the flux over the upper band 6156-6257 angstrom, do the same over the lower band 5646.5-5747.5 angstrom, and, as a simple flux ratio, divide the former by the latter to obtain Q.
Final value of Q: 0.89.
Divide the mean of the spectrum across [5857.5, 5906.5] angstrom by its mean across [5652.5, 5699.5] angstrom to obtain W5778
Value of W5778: 1.0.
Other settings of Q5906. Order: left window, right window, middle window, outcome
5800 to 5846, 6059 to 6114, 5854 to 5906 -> 0.025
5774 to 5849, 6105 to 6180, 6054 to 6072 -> -0.057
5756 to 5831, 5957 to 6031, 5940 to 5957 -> 0.036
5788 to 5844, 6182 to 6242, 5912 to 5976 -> 0.017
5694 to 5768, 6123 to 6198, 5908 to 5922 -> 0.001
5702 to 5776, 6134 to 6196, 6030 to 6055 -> -0.071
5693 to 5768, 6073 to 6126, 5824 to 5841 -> -0.053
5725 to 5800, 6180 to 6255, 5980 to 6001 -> 0.087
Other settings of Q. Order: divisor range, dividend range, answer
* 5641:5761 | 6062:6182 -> 0.90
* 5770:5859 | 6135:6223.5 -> 0.87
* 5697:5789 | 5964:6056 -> 0.95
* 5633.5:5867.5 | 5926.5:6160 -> 0.93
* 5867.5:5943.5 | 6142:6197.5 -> 0.90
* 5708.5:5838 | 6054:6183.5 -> 0.90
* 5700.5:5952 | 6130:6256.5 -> 0.91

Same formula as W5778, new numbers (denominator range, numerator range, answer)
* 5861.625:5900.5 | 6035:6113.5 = 0.98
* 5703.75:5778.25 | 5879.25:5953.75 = 0.95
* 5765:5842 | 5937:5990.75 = 0.93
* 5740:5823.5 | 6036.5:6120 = 0.94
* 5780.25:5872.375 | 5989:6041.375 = 0.93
